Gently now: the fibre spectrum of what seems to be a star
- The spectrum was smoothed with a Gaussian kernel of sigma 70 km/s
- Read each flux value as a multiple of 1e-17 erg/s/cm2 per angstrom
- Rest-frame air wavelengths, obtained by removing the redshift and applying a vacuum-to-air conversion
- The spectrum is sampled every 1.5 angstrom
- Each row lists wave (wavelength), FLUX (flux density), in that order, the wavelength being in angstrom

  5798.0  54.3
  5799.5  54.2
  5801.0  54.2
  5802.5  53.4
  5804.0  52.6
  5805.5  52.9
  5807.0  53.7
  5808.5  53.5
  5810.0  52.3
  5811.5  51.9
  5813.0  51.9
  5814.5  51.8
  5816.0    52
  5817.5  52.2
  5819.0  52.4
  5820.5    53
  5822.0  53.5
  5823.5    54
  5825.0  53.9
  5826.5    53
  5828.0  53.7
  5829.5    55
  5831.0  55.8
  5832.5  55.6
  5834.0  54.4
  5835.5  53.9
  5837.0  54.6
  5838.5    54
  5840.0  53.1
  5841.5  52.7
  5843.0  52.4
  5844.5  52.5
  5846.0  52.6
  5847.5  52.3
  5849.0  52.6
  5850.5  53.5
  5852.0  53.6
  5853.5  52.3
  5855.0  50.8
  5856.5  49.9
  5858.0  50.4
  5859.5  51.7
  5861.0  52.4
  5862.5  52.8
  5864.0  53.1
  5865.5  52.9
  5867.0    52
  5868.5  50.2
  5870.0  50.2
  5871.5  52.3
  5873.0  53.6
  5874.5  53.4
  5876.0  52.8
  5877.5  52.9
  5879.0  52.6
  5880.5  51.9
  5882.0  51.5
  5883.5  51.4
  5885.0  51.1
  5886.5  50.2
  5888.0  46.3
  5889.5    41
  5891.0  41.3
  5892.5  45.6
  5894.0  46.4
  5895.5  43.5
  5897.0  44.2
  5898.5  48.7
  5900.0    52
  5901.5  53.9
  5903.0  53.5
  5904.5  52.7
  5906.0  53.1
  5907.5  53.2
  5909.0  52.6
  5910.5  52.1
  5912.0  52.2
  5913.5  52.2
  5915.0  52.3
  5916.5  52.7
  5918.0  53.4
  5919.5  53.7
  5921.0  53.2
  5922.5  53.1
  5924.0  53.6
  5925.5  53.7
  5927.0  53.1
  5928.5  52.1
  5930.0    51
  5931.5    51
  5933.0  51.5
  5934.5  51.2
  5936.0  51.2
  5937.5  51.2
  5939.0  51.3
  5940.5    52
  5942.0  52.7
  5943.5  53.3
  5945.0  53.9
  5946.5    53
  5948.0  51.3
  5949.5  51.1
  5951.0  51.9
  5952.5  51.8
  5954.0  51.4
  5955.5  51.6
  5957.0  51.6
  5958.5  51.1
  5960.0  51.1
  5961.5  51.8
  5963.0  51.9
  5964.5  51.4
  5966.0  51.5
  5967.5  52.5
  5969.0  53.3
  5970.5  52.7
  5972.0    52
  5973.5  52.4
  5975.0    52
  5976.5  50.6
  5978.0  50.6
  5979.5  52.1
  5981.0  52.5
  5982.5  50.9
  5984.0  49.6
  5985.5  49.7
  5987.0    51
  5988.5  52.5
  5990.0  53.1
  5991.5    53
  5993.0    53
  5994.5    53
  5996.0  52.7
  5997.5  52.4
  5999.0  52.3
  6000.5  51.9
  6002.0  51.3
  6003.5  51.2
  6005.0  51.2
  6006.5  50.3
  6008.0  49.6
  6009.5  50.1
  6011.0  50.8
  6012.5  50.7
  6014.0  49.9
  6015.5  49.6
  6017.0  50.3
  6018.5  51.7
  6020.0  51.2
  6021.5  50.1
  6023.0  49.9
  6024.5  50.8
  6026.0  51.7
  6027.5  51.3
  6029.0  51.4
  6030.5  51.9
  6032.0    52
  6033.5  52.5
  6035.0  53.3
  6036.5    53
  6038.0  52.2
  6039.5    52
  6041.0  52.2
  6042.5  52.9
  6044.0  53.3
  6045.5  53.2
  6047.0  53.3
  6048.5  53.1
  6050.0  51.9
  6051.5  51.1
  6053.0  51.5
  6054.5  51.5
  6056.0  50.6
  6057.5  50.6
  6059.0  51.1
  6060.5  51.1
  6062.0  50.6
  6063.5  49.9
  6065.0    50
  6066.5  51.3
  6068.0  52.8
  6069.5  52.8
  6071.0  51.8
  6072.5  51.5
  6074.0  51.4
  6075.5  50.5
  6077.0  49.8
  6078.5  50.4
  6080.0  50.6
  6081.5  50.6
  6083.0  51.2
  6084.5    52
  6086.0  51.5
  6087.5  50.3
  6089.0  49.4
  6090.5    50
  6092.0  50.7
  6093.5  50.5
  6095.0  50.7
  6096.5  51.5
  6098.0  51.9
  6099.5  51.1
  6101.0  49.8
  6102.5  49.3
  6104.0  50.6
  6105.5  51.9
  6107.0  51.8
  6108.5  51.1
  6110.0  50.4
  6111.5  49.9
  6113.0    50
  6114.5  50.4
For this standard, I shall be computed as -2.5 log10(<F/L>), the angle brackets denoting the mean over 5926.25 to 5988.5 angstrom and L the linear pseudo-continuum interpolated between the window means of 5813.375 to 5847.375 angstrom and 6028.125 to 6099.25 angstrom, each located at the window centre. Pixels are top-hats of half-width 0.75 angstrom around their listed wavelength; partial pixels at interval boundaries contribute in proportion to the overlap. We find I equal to 0.01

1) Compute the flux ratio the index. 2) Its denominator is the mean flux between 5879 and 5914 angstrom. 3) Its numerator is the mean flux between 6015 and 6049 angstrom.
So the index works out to 1.0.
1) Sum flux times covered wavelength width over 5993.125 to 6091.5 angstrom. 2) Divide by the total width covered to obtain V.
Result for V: 51.4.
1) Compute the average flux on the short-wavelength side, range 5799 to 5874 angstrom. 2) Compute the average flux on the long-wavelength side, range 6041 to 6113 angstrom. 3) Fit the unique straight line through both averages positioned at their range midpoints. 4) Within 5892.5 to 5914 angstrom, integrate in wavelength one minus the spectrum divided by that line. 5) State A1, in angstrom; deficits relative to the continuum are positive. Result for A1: 0.8 angstrom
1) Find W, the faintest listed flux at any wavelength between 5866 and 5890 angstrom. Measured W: 41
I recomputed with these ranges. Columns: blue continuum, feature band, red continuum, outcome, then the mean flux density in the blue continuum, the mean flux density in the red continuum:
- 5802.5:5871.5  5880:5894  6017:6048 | 0.107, 52.8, 52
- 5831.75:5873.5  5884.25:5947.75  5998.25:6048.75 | 0.026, 52.6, 51.5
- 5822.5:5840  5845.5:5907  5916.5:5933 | 0.059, 54.3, 52.7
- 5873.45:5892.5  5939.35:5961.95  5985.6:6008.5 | -0.022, 49.6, 51.9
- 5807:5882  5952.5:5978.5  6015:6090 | 0.005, 52.8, 51.4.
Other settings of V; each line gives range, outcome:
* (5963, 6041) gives 51.6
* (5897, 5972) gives 52.1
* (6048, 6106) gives 51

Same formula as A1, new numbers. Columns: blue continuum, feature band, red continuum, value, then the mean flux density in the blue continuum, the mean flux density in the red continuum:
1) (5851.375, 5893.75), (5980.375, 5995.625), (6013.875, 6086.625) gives -0.2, 50.7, 51.5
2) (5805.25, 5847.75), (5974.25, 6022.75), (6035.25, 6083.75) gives 0.7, 53.3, 51.6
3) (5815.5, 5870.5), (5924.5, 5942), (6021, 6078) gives 0.2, 52.9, 51.6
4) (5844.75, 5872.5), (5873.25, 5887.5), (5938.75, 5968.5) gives 0.0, 52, 51.9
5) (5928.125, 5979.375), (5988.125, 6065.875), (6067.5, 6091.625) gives -0.3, 51.8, 51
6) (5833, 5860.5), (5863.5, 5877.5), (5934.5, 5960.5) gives 0.0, 52.7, 51.8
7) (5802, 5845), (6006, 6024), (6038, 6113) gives 0.5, 53.3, 51.2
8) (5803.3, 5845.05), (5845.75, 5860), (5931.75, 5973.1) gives 0.3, 53.3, 51.9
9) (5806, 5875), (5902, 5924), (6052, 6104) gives -0.3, 52.8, 50.9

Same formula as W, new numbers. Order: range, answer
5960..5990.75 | 49.6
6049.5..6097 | 49.4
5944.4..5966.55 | 51.1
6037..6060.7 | 50.6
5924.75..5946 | 51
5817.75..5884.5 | 49.9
